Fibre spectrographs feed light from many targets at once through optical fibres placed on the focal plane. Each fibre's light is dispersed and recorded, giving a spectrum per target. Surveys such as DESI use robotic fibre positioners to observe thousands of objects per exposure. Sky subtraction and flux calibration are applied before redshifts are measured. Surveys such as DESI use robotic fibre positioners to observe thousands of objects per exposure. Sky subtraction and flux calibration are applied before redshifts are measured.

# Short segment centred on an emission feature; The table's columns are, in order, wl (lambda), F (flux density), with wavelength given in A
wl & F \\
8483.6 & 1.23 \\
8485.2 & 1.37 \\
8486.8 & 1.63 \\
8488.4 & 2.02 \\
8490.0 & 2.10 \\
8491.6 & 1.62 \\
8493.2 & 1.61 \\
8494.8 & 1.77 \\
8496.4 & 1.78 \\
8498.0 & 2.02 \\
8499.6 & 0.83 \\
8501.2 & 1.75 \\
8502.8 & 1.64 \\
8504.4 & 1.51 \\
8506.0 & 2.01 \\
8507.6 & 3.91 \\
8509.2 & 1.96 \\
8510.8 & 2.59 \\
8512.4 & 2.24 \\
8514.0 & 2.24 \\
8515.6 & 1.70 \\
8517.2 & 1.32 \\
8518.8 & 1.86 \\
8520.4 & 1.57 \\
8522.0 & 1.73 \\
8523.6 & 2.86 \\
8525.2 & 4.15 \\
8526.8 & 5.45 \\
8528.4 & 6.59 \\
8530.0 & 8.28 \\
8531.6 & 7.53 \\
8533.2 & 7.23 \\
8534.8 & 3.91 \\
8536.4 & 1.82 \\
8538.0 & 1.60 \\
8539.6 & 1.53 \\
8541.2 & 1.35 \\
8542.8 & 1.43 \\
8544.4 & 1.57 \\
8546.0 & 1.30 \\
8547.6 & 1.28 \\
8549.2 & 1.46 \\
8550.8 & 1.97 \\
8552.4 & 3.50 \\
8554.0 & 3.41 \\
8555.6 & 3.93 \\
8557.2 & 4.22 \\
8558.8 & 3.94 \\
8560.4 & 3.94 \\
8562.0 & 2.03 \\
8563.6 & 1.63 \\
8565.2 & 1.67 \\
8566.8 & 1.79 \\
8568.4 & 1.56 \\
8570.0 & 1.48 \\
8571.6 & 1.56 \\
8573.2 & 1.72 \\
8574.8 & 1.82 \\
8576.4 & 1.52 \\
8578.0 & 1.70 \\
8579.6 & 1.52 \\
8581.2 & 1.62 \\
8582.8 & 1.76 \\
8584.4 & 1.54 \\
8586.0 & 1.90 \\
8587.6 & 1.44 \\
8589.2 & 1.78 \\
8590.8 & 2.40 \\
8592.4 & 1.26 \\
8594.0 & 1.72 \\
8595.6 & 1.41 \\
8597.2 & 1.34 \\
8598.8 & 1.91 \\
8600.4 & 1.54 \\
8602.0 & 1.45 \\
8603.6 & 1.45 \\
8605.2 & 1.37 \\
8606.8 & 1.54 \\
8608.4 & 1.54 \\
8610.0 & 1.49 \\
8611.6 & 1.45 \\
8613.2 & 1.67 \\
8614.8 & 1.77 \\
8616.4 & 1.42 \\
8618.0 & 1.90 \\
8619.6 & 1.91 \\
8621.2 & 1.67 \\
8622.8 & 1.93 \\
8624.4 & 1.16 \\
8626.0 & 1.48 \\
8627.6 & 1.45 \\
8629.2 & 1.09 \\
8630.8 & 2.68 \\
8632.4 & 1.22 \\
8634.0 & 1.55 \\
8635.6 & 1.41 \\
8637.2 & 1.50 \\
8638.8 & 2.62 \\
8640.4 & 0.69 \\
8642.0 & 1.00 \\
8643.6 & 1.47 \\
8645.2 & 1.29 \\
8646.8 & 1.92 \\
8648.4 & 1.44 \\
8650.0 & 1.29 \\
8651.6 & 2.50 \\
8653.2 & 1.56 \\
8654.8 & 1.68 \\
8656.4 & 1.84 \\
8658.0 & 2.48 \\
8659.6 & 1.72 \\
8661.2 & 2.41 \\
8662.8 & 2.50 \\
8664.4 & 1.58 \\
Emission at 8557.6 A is [N II]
